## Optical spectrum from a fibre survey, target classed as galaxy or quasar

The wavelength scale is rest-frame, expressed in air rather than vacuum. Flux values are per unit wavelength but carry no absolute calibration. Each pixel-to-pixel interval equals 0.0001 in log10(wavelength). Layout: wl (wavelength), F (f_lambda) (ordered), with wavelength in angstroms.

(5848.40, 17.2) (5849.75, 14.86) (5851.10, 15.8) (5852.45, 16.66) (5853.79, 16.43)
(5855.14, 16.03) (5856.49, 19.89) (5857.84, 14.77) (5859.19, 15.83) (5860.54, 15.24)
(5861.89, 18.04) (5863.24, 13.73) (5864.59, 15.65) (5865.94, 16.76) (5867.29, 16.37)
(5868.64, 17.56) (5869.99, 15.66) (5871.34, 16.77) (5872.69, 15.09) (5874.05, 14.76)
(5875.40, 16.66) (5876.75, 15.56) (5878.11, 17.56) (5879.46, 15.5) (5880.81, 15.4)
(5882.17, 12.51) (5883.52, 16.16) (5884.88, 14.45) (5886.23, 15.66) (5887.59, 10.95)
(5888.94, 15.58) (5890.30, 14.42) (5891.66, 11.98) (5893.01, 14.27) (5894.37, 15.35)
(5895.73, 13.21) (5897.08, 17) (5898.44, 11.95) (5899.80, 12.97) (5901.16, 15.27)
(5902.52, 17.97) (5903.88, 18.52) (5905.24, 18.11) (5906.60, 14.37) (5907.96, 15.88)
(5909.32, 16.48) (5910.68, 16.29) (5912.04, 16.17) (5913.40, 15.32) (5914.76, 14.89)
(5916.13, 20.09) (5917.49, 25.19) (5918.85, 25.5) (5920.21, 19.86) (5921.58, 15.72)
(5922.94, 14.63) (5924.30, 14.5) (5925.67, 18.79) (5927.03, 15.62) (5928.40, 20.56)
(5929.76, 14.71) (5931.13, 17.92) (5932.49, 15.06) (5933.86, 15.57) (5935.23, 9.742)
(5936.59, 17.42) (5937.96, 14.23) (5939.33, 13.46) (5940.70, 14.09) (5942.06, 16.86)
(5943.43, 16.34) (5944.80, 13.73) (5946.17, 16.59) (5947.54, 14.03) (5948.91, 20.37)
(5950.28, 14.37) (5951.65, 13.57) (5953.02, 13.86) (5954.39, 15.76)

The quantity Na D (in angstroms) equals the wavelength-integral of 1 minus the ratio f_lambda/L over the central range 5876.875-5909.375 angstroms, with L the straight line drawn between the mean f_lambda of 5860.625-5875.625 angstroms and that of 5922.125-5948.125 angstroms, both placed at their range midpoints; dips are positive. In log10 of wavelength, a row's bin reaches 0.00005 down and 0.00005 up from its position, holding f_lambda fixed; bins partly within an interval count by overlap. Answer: 1.6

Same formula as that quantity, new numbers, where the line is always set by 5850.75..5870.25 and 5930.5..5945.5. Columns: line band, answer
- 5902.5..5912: -0.7 angstroms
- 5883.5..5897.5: 1.3 angstroms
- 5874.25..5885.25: 0.3 angstroms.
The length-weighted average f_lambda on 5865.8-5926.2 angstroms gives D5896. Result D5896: 16.1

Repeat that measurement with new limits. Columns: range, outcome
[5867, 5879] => 16.2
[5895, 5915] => 15.6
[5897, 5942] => 16.5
